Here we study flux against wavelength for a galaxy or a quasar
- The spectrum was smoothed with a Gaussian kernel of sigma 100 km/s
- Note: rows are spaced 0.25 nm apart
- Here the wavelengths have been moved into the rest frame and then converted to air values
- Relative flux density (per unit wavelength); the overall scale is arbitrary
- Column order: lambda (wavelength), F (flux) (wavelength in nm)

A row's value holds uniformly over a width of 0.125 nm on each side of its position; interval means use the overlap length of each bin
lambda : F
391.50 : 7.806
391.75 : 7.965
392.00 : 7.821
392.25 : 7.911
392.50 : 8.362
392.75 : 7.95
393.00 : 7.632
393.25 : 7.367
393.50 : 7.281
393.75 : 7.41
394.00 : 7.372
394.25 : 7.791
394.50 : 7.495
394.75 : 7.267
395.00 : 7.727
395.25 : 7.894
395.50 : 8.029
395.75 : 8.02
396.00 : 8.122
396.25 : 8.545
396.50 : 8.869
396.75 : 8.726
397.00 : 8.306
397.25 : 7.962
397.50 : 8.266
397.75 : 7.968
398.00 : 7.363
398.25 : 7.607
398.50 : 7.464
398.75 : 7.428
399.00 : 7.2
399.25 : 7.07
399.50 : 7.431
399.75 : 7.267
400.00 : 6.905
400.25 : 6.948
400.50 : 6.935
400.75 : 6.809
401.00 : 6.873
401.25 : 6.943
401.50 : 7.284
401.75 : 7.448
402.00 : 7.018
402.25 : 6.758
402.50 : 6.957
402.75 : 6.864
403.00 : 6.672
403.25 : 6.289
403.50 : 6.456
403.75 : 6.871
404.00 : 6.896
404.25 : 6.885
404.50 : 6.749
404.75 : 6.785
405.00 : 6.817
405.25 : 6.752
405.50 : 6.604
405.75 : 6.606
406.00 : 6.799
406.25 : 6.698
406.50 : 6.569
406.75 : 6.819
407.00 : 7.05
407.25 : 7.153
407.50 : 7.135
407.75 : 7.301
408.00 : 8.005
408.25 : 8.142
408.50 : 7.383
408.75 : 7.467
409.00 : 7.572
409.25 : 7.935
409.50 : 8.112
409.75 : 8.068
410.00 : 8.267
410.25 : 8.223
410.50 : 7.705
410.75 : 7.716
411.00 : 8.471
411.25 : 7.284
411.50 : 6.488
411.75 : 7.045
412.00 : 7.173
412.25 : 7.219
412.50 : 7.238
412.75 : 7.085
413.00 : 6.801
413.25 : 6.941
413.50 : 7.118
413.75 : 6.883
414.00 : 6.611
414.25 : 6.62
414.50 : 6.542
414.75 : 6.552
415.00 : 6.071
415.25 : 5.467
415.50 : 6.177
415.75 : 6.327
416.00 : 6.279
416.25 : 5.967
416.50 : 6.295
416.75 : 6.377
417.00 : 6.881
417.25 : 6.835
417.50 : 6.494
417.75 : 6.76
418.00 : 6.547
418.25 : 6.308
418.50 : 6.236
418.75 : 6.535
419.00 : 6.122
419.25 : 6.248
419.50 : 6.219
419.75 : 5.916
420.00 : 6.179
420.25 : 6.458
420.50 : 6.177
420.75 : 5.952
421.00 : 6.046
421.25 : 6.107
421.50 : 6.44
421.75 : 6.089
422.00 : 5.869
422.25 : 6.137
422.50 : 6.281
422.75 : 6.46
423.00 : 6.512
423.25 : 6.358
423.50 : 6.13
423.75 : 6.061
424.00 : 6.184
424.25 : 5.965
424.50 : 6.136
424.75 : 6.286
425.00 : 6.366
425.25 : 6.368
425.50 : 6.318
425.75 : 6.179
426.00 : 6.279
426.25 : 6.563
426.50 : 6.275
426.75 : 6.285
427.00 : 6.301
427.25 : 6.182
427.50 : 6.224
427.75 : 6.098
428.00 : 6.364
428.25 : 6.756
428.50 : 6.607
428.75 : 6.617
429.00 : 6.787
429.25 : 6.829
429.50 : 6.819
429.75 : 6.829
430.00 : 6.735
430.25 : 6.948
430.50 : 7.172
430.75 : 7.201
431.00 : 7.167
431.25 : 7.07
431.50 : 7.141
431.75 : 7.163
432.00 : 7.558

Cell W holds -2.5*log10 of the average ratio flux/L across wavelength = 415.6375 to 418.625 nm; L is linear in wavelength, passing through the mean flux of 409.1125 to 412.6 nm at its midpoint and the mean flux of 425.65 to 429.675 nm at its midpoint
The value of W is 0.12 mag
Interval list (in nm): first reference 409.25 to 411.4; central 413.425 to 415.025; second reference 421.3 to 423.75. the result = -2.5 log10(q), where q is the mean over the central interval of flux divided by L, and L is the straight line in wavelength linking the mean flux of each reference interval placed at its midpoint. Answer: 0.12 mag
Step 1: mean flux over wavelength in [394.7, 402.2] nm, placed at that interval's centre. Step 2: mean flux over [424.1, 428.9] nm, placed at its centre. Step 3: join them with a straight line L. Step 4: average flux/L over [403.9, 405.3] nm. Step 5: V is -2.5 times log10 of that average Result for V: 0.08 mag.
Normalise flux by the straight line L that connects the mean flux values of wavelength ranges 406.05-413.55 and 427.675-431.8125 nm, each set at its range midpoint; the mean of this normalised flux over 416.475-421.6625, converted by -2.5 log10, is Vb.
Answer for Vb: 0.13 mag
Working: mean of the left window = 7.4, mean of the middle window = 6.34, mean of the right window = 6.85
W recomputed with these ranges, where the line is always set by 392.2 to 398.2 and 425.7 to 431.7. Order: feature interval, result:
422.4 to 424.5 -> 0.10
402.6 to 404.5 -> 0.13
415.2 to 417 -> 0.15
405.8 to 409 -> 0.03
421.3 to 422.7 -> 0.12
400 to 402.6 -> 0.10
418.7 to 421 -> 0.13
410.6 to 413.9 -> 0.01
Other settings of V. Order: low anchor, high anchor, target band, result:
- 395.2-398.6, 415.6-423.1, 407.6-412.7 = -0.088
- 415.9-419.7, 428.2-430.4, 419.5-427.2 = 0.061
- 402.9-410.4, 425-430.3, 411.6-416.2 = 0.044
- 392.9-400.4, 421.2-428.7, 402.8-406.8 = 0.090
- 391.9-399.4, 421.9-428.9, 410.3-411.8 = -0.073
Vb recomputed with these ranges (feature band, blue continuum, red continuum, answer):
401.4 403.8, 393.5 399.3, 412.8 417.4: 0.08 mag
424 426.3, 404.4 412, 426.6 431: 0.08 mag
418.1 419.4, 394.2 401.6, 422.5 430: 0.07 mag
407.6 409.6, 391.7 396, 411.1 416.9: -0.12 mag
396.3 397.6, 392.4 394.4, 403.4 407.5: -0.14 mag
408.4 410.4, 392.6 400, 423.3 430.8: -0.10 mag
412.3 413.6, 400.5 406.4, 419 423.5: -0.09 mag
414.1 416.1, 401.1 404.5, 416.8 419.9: 0.04 mag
